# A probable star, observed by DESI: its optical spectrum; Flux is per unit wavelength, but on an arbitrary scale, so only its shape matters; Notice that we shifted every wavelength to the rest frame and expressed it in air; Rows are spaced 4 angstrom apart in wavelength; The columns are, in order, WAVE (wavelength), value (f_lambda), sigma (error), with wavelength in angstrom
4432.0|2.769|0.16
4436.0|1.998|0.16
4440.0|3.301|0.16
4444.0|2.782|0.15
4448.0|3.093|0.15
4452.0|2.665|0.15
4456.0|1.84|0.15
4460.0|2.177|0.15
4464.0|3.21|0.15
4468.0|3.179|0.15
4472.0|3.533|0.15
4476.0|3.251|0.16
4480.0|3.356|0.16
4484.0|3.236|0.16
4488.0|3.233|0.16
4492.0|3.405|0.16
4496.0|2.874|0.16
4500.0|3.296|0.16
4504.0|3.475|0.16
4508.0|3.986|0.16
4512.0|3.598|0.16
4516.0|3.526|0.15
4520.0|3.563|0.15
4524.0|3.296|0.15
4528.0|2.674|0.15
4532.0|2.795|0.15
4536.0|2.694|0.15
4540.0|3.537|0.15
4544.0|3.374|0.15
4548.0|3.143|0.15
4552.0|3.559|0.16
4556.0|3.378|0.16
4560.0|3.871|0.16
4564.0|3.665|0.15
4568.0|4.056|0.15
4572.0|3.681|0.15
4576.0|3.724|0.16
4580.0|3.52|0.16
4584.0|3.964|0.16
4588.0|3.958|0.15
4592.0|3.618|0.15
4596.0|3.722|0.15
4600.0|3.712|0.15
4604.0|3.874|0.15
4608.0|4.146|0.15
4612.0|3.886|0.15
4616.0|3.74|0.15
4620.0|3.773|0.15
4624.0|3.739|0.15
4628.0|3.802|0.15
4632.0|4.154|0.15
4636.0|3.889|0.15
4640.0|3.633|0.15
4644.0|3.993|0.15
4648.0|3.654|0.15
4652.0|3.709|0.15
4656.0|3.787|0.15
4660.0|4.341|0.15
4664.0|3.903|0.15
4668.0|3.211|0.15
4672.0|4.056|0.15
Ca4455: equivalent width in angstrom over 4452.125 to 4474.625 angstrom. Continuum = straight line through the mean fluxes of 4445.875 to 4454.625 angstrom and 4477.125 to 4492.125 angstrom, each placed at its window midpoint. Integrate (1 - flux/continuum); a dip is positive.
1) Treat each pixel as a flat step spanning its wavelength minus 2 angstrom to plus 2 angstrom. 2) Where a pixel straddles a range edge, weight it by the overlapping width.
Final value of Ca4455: 1.6 angstrom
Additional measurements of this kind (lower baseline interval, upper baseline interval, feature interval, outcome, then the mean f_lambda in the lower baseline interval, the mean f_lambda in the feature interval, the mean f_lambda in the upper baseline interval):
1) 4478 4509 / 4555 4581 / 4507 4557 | 3.2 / 3.34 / 3.3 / 3.72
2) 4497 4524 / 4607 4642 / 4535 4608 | 1.3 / 3.53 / 3.64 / 3.85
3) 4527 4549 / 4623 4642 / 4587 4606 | -1.2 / 3.05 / 3.77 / 3.85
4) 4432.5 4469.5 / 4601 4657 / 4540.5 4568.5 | -1.6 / 2.69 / 3.55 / 3.84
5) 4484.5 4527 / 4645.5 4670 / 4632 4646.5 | -0.6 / 3.4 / 3.88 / 3.77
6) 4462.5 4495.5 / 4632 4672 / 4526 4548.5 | 2.8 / 3.28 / 3.03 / 3.82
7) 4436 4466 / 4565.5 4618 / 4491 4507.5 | -1.4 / 2.68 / 3.32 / 3.81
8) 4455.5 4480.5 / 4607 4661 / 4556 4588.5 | -2.2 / 2.98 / 3.77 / 3.86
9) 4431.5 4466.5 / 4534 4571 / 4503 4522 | -2.9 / 2.65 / 3.64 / 3.48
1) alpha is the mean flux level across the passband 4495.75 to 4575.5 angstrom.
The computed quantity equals 3.42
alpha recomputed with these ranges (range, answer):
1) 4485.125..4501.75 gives 3.2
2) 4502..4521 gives 3.63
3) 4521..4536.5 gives 2.93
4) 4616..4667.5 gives 3.84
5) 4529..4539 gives 2.82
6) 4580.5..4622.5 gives 3.83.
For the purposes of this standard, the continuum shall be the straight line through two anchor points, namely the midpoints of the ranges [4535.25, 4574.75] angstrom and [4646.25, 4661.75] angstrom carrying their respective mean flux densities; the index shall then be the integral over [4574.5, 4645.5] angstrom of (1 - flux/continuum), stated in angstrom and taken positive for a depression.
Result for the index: -2.1 angstrom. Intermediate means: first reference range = 3.53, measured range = 3.82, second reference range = 3.87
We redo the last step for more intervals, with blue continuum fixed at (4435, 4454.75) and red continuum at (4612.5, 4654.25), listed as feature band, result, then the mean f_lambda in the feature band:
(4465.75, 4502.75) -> -3.5 angstrom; 3.27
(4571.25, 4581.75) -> -0.4 angstrom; 3.64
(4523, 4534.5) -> 1.3 angstrom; 2.88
